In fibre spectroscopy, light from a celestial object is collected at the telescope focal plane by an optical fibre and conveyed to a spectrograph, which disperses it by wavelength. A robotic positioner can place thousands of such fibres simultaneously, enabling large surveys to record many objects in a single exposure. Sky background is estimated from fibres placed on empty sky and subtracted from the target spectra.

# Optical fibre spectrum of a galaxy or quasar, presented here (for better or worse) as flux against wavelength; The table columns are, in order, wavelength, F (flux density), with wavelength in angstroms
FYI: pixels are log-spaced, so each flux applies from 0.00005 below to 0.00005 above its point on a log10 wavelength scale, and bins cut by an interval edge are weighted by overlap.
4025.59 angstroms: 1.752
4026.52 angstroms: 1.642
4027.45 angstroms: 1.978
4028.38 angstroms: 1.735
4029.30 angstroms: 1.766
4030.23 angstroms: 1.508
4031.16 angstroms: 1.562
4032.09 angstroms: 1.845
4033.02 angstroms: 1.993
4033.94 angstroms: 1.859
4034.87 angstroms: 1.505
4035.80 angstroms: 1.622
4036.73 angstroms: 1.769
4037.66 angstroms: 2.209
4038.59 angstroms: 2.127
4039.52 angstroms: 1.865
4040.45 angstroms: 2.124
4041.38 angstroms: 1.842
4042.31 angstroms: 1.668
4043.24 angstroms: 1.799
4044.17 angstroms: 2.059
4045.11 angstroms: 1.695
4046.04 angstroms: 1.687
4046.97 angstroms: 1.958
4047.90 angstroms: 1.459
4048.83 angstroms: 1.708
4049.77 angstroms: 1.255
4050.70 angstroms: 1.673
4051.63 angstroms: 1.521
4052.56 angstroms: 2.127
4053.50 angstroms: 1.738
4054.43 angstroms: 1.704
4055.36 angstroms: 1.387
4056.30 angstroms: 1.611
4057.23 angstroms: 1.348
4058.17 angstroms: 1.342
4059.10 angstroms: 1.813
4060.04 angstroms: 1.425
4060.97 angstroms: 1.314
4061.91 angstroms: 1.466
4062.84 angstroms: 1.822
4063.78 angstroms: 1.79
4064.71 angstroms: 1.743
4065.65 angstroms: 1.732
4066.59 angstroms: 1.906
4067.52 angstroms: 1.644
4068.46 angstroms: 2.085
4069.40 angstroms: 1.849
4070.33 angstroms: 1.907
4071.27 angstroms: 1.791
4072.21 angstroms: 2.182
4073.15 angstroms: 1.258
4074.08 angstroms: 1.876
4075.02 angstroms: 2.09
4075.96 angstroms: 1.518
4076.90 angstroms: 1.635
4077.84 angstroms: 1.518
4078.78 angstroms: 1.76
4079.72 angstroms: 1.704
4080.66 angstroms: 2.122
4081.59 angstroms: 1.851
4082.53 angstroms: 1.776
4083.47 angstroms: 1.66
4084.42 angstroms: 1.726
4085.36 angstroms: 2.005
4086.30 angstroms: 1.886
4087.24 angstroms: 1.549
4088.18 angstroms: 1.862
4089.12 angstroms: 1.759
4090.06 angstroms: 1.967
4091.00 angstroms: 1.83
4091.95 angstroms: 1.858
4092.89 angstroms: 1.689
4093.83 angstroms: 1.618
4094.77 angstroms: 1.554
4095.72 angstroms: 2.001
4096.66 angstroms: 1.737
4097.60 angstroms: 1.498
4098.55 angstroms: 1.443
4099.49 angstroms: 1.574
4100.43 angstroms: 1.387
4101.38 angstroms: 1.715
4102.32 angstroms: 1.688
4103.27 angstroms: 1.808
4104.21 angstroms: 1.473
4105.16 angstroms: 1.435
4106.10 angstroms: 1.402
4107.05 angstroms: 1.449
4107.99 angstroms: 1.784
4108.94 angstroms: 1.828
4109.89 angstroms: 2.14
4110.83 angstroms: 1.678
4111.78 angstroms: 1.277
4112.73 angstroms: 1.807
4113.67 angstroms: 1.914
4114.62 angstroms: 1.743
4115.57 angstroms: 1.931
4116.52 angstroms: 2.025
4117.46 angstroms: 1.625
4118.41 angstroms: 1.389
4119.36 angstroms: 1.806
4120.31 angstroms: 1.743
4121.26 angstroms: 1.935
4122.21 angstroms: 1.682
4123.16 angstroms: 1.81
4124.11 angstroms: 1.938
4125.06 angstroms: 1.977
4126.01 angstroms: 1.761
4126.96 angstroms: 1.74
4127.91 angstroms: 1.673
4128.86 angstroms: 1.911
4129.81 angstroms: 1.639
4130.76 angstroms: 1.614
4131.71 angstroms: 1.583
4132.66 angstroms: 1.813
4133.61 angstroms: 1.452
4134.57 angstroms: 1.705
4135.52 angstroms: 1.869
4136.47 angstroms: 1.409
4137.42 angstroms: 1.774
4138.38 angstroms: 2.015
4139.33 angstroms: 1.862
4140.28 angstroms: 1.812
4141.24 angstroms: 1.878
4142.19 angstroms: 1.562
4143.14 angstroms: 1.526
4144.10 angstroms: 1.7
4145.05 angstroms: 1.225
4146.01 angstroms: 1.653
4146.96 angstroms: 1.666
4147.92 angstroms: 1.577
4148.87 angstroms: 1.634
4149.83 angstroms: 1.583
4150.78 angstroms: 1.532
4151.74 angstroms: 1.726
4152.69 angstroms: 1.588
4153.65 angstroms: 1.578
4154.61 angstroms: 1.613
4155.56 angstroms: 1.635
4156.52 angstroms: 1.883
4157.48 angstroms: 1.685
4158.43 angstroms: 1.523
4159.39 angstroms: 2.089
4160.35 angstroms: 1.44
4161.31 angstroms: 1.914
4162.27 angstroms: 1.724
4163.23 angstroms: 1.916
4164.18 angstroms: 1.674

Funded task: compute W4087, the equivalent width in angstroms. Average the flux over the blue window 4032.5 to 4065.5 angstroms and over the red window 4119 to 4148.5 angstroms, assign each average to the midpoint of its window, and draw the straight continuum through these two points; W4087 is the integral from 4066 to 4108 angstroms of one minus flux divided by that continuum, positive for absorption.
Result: -0.3 angstroms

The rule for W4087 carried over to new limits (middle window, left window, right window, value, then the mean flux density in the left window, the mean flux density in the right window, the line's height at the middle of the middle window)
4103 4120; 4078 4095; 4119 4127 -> 1.1 angstroms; 1.79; 1.82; 1.81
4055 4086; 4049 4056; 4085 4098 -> -0.4 angstroms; 1.63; 1.77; 1.7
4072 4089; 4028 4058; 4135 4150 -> -0.6 angstroms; 1.74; 1.67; 1.71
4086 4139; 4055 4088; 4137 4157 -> -0.8 angstroms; 1.72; 1.67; 1.69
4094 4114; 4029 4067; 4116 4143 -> 1.1 angstroms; 1.71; 1.75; 1.74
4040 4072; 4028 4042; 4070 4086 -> 1.7 angstroms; 1.82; 1.79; 1.8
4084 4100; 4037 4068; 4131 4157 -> -0.4 angstroms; 1.71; 1.66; 1.69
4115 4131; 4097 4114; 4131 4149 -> -1.3 angstroms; 1.63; 1.67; 1.65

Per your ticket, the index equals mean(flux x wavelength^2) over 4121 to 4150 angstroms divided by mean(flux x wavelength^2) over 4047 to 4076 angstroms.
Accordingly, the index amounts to 1.0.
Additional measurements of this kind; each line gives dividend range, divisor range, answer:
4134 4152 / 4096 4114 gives 1.04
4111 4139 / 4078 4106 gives 1.03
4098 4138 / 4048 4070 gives 1.06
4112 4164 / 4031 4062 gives 1.05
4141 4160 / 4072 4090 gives 0.96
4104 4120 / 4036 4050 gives 0.96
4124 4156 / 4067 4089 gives 0.97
